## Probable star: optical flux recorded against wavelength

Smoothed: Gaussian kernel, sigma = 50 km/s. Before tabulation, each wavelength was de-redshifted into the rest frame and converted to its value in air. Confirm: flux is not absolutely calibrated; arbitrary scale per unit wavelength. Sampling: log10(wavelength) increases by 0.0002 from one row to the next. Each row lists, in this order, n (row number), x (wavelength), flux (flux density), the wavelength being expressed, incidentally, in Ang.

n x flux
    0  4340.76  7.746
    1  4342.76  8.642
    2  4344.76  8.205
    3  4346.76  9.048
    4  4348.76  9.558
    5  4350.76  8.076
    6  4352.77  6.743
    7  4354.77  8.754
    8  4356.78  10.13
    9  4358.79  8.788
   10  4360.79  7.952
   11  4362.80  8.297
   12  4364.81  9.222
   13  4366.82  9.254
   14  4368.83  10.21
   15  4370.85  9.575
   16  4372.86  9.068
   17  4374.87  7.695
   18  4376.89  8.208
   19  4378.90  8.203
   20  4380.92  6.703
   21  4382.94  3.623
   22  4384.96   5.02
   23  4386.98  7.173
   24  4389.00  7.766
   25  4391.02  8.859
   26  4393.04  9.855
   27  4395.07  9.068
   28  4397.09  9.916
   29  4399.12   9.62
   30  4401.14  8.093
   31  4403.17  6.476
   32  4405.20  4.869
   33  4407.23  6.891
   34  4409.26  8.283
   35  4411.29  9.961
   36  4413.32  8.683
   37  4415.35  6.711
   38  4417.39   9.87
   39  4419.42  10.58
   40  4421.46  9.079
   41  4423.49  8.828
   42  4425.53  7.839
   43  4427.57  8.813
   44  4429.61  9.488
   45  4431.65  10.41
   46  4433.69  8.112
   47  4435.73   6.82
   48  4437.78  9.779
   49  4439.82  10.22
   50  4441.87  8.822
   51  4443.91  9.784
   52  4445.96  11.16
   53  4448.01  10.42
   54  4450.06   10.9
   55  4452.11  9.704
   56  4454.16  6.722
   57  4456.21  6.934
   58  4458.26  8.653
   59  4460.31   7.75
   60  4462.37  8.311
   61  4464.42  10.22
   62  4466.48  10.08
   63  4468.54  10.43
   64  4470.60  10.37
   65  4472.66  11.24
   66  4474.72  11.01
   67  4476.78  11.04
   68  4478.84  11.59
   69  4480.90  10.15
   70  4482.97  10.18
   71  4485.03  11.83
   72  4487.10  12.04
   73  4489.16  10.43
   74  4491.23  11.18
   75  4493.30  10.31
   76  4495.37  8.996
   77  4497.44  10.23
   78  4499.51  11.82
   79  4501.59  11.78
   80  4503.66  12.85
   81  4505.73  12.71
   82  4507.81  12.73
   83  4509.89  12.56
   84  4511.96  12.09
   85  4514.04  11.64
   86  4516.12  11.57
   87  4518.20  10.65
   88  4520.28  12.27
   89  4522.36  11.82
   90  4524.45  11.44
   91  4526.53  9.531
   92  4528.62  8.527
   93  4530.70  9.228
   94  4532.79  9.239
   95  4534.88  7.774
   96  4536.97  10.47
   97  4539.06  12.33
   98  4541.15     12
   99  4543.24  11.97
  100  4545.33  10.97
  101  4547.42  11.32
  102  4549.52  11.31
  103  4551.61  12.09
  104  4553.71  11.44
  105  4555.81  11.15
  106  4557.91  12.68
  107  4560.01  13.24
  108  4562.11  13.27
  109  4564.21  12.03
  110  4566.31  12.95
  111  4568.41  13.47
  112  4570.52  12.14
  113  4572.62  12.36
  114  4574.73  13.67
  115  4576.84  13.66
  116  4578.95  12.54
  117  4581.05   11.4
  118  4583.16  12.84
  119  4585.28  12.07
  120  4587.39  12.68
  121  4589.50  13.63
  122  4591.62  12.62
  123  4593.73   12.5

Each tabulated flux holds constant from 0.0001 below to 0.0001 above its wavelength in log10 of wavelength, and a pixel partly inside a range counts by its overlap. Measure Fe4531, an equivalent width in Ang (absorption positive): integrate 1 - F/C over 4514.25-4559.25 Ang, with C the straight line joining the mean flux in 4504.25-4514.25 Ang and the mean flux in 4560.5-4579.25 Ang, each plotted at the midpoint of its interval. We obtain 5.99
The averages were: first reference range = 12.4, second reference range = 12.9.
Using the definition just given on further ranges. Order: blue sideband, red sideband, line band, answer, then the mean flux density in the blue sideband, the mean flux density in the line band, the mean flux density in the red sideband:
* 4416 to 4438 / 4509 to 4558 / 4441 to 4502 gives -1.64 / 8.99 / 10.1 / 11.1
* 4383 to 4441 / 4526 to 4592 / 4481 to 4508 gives -2.44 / 8.39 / 11.2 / 11.8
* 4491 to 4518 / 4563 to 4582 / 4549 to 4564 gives 0.30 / 11.6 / 12.2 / 12.7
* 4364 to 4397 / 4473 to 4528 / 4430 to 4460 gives 2.08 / 8.14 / 9.15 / 11.3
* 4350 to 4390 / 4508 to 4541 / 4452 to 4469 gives 1.80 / 8.02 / 8.65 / 10.8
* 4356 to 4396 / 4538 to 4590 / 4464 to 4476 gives -0.34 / 8.22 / 10.6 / 12.4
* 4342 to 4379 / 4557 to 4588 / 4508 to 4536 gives 2.52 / 8.73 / 10.7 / 12.7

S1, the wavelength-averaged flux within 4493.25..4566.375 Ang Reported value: 11.4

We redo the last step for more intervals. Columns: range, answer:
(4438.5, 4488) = 9.98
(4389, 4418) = 8.33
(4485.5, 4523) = 11.5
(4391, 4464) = 8.8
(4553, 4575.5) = 12.6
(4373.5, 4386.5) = 6.67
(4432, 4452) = 9.59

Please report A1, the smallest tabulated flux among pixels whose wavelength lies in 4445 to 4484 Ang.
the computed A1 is 6.722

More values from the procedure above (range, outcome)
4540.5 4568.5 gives 10.97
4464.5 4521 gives 8.996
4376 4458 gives 3.623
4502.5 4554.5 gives 7.774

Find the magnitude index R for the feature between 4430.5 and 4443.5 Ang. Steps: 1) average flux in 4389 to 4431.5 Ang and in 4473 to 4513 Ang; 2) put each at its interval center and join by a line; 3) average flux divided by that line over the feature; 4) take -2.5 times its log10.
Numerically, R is 0.050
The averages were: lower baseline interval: 8.61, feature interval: 9.07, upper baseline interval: 11.3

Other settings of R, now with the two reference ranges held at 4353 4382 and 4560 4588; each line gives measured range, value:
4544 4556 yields 0.08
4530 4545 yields 0.15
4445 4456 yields 0.08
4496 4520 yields -0.04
